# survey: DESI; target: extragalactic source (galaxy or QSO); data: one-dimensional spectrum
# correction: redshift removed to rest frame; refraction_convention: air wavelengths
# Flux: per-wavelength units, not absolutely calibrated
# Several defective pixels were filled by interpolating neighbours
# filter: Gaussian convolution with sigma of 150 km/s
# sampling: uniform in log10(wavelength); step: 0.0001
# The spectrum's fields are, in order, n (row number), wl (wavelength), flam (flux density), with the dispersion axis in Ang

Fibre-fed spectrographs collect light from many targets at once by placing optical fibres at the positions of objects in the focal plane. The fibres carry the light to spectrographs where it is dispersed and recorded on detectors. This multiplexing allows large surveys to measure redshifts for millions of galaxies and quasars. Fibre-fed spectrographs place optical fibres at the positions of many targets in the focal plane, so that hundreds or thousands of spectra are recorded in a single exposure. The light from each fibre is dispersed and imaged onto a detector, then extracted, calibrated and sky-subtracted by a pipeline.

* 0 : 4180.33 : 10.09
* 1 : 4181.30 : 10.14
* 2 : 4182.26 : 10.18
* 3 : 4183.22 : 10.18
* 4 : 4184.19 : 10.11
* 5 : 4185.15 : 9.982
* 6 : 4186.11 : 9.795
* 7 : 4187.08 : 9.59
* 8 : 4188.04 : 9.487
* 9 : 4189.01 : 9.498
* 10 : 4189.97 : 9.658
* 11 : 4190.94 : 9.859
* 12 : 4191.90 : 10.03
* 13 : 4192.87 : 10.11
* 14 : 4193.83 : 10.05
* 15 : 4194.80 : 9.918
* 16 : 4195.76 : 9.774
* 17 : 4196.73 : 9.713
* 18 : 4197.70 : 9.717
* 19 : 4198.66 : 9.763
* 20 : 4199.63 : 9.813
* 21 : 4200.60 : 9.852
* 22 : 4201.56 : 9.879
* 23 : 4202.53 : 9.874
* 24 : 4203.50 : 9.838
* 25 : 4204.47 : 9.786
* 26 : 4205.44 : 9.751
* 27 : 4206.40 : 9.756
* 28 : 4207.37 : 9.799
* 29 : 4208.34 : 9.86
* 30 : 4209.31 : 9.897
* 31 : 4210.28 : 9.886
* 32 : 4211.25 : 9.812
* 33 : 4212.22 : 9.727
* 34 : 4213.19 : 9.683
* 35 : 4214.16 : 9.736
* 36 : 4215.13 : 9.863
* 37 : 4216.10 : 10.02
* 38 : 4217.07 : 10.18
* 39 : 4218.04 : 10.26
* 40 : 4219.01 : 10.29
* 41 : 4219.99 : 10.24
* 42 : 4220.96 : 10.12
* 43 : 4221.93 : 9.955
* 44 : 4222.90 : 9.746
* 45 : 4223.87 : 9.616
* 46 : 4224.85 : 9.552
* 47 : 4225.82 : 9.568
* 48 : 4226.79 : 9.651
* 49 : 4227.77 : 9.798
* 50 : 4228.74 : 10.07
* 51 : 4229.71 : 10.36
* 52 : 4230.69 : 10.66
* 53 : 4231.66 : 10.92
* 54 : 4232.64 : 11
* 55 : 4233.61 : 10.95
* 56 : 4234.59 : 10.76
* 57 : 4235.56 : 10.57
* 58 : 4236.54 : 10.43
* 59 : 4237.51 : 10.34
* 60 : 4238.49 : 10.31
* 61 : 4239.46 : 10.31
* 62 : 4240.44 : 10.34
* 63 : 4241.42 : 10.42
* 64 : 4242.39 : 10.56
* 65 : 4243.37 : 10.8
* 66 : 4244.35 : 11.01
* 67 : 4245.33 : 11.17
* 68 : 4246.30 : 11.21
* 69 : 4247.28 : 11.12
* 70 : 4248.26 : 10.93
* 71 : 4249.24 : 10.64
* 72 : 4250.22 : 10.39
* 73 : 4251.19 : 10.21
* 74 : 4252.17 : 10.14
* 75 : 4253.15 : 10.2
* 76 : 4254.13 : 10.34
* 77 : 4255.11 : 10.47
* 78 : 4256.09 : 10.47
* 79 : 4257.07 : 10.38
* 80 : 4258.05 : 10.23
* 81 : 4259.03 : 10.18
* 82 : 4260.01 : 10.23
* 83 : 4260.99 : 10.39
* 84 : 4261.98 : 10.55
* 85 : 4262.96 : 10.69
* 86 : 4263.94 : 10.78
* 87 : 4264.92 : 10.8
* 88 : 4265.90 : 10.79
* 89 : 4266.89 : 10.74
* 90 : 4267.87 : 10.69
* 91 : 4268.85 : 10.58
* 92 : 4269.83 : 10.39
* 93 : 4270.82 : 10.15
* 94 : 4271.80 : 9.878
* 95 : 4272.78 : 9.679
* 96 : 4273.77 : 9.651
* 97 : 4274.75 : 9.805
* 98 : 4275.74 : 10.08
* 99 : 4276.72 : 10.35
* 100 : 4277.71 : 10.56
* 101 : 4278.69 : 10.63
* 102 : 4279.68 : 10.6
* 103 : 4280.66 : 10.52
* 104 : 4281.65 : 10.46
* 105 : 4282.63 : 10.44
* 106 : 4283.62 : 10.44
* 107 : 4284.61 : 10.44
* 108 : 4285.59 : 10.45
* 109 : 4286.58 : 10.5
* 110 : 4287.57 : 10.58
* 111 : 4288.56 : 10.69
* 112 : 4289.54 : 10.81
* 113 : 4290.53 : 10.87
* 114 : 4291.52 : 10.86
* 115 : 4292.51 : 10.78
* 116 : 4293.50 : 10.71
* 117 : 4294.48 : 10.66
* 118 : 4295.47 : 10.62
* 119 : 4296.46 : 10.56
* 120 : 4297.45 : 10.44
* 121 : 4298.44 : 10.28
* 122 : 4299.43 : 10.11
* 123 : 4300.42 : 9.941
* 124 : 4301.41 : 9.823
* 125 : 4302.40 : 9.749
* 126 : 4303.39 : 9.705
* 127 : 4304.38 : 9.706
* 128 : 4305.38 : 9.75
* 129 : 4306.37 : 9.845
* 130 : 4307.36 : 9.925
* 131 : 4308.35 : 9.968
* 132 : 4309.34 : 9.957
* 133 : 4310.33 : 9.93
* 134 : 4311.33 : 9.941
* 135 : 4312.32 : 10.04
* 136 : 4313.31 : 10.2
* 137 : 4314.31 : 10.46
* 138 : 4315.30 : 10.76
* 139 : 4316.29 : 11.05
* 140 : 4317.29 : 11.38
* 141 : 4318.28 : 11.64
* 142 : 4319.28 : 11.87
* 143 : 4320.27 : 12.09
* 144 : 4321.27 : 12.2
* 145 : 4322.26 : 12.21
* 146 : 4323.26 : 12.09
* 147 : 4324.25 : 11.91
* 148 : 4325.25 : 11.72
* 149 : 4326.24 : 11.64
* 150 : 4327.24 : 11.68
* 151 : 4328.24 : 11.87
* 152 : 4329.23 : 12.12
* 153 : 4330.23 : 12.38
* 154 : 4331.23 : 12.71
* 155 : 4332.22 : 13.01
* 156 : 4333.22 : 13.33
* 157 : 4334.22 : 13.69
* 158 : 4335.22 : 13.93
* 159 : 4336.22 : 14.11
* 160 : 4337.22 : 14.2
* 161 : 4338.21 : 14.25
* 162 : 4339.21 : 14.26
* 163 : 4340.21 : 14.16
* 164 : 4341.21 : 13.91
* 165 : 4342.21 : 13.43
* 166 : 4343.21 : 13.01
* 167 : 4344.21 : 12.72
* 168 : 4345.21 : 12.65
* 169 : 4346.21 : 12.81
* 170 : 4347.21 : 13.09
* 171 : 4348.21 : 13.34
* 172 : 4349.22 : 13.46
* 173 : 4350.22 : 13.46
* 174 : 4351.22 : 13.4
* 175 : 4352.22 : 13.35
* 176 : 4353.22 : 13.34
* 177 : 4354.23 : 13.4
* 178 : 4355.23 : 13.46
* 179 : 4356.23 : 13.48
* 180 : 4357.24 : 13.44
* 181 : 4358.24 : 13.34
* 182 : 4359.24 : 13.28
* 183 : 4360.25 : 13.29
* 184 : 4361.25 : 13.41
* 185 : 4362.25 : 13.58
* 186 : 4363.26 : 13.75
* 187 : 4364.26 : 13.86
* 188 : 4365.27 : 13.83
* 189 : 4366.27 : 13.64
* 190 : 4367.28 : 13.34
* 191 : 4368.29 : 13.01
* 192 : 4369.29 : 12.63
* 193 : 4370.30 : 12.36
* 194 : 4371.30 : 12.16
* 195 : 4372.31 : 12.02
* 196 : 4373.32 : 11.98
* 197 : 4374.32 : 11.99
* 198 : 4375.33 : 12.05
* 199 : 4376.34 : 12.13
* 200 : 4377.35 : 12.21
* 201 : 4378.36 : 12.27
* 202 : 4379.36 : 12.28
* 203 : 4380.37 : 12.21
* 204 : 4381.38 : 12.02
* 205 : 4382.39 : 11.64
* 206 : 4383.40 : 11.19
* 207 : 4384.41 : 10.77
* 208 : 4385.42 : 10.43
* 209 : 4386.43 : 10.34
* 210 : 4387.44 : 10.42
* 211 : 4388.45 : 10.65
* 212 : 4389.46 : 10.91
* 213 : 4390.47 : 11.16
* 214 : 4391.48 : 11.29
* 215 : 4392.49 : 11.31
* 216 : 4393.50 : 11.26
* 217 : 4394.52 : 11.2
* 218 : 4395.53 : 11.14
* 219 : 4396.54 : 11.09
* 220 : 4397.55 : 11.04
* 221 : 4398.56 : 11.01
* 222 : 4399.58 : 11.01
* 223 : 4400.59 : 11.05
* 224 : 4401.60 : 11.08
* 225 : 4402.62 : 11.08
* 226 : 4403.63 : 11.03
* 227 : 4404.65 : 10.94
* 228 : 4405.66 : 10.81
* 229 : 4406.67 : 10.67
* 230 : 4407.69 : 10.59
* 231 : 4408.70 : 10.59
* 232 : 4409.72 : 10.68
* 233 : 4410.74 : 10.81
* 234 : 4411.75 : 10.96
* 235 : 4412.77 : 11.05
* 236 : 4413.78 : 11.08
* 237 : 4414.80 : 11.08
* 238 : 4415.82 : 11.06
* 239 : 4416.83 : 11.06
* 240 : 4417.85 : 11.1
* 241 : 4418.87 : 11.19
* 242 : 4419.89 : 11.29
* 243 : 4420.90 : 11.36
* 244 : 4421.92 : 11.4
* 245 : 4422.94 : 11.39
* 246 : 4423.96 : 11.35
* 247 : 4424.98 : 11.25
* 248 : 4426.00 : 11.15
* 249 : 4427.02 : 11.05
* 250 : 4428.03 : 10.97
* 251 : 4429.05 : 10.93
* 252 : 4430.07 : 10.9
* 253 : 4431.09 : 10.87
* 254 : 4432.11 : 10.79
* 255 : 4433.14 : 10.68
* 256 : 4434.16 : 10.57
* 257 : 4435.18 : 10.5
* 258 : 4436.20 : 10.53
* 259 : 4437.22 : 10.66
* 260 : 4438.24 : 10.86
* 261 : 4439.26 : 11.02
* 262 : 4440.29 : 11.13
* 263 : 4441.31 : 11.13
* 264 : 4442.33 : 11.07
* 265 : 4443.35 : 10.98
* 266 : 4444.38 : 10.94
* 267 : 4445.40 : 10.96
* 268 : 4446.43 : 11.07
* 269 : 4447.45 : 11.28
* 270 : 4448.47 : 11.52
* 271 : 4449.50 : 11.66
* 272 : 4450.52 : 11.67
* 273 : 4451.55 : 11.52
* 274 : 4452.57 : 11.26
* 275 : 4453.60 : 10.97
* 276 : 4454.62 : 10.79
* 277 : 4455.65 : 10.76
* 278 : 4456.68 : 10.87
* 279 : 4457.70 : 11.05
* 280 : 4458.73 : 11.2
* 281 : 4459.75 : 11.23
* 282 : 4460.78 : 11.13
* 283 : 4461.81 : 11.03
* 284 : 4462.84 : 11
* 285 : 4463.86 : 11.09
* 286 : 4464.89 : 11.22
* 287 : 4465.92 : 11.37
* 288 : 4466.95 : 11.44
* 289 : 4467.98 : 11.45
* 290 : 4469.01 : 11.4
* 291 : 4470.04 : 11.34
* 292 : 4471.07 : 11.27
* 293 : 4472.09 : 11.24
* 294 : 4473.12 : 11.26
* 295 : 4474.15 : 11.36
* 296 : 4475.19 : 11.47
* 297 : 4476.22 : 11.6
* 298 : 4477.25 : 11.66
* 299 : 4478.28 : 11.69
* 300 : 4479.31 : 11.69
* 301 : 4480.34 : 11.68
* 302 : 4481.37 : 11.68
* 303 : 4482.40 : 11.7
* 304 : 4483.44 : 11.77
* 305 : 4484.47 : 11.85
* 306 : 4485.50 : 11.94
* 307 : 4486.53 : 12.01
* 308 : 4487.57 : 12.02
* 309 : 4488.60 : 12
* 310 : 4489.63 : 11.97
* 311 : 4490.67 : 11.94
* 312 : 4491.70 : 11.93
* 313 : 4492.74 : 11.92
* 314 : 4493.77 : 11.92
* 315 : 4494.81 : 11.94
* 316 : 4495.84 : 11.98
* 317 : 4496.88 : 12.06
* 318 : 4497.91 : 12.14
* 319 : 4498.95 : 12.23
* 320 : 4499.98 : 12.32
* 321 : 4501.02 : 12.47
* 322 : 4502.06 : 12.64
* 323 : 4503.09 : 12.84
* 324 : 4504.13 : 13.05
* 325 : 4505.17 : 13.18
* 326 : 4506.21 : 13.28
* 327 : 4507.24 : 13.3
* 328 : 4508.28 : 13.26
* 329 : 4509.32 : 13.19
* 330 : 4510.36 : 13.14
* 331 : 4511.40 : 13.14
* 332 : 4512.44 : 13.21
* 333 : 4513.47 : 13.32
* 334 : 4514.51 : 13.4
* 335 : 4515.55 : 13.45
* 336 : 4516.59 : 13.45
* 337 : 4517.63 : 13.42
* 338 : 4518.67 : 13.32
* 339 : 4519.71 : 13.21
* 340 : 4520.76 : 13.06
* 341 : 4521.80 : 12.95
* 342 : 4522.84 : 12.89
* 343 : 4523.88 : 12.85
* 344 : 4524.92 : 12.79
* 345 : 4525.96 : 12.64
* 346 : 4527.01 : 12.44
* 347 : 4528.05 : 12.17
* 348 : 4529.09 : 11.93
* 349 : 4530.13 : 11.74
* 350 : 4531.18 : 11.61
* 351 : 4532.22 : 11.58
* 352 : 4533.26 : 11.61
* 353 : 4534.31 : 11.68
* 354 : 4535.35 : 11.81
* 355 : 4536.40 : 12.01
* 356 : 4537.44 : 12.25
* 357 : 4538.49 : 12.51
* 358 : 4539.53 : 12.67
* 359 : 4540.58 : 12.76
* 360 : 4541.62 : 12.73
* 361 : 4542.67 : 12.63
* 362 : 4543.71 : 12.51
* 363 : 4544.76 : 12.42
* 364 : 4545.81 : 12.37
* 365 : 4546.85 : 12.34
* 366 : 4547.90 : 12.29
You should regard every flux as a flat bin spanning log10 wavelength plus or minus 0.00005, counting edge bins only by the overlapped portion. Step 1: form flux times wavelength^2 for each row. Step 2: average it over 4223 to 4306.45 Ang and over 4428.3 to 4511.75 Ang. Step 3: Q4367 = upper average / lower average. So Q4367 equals 1.23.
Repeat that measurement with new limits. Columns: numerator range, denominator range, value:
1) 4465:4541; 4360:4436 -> 1.12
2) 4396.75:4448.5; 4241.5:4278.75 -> 1.13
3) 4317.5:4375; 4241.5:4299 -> 1.28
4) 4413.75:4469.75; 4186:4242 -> 1.23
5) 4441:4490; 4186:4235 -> 1.29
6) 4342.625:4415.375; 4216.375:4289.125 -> 1.23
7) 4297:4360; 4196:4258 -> 1.24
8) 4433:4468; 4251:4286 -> 1.16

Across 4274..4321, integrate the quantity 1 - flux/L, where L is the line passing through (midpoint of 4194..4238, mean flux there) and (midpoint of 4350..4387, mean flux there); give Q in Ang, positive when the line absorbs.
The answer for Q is 4.0 Ang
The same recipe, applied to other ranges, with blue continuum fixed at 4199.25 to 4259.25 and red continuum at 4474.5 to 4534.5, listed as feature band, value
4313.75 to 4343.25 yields -4.14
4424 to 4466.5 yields 3.17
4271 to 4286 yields 0.50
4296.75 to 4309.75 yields 1.04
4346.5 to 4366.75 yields -4.00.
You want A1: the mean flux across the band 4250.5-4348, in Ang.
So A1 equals 11.1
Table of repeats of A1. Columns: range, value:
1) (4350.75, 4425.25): 11.8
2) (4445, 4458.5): 11.2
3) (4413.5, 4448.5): 11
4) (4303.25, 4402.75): 12.1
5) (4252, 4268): 10.5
